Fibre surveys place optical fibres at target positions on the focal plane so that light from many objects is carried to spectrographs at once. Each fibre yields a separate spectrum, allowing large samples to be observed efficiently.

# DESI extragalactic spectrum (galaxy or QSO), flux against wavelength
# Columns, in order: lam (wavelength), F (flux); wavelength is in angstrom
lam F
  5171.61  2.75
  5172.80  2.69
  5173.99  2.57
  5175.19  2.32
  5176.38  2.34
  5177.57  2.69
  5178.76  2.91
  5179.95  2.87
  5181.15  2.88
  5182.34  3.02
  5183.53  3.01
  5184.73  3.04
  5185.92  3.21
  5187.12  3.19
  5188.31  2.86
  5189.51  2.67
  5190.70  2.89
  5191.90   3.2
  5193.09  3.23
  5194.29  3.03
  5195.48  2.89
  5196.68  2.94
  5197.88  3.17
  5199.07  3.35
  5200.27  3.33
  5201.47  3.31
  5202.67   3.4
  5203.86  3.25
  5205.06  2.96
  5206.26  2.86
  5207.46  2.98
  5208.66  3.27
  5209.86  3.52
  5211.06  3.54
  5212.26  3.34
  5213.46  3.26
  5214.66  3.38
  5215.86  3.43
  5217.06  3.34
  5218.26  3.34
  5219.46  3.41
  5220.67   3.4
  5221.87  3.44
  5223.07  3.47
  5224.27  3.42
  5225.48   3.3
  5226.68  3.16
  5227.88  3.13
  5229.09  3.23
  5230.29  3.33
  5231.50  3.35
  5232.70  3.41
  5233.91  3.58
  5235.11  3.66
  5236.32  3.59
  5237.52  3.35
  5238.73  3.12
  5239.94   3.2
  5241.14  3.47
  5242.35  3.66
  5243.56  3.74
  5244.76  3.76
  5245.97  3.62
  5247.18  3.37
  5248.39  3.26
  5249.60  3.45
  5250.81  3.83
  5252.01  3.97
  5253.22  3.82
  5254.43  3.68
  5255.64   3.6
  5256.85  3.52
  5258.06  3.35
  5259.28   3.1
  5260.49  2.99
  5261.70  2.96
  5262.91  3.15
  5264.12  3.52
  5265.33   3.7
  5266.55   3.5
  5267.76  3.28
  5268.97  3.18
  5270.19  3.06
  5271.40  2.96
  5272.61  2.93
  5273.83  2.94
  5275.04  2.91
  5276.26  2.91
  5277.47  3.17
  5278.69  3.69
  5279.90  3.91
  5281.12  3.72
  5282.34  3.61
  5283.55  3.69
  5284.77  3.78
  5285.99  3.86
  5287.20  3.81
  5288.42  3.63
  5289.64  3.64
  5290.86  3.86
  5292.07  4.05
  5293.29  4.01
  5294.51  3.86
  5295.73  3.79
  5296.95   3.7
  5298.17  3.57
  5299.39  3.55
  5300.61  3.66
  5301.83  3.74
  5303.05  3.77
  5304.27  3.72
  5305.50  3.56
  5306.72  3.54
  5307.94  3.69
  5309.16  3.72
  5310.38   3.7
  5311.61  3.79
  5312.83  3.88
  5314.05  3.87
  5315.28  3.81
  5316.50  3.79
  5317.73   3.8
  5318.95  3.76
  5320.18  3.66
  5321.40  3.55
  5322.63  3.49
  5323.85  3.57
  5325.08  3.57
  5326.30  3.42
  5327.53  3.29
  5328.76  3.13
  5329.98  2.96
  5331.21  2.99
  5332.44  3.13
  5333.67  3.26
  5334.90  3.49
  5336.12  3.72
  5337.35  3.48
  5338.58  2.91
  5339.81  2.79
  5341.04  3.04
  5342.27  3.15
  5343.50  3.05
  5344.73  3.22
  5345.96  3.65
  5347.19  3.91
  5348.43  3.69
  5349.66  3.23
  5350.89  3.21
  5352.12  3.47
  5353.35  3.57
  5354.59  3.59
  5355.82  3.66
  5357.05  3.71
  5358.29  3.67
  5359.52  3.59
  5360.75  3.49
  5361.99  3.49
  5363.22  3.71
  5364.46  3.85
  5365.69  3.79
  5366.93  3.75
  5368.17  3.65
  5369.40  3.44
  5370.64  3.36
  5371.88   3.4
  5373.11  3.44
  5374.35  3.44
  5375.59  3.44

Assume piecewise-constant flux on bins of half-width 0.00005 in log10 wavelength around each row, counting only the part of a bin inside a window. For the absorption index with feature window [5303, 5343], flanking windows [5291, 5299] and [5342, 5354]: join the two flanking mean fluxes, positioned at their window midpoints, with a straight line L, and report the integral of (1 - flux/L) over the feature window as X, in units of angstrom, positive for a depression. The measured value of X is 1.5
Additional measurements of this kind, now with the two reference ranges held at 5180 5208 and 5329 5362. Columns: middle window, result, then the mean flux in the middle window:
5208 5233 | -1.87 angstrom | 3.35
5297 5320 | -2.93 angstrom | 3.72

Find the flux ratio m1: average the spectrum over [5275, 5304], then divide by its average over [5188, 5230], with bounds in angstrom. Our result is 1.1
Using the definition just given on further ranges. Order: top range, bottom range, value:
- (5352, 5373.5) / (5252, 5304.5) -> 1.02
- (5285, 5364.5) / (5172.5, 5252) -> 1.10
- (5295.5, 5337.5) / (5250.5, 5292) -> 1.03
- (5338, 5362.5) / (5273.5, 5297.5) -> 0.94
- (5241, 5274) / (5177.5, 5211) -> 1.11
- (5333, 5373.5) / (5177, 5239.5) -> 1.08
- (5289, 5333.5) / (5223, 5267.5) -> 1.05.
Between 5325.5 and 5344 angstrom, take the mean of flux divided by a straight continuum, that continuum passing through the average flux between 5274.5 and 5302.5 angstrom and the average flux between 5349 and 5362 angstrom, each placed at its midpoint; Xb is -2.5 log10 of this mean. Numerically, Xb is 0.12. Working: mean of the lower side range 3.66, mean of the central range 3.19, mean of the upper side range 3.52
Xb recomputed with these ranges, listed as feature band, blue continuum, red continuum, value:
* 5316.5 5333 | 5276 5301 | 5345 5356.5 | 0.058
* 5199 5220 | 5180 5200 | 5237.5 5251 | -0.032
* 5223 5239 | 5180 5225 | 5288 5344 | -0.028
